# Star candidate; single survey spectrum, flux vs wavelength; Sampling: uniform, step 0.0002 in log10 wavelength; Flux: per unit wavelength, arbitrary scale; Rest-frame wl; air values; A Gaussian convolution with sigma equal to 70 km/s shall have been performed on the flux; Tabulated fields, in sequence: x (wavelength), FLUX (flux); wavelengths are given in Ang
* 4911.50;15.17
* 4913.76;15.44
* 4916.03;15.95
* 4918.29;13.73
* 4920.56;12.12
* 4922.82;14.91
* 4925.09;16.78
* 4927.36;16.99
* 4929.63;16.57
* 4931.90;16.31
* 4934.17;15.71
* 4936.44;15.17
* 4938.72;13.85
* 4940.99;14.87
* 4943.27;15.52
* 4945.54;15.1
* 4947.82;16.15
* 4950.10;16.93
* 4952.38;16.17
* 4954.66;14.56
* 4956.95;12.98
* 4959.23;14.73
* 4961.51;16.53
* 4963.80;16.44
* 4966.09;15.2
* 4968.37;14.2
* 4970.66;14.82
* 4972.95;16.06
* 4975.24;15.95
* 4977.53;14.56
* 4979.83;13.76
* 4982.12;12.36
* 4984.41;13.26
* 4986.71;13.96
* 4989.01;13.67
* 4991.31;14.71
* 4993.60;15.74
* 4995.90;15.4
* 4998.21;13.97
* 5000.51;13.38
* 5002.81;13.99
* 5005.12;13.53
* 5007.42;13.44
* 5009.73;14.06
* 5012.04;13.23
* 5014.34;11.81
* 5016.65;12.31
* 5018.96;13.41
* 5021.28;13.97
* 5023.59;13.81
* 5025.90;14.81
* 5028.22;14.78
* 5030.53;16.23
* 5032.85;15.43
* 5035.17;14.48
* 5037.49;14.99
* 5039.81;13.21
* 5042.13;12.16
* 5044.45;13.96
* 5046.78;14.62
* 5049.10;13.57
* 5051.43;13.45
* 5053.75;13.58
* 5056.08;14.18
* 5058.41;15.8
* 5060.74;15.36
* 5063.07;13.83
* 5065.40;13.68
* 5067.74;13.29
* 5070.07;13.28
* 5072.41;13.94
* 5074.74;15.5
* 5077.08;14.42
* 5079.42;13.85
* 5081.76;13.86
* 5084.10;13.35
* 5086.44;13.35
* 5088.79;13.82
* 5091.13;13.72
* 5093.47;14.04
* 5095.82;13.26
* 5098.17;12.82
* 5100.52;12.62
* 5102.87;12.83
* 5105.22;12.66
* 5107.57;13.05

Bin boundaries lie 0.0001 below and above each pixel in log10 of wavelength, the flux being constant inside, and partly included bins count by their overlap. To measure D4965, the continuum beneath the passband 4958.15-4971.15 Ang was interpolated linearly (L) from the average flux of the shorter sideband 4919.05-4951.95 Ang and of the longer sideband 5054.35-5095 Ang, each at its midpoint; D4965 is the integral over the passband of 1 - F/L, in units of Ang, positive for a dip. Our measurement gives -0.1 Ang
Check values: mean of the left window 15.5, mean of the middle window 15.4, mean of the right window 14.1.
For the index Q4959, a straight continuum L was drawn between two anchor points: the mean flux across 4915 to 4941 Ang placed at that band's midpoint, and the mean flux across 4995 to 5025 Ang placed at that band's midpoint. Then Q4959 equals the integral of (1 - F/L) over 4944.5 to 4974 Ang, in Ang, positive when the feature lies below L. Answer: -1.5 Ang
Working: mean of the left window 15.3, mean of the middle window 15.4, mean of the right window 13.6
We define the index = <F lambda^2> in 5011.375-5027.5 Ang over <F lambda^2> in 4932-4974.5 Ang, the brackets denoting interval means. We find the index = 0.9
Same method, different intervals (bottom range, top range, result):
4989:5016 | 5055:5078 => 1.06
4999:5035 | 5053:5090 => 1.03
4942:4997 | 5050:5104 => 0.96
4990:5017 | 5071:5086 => 1.05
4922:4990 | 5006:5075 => 0.96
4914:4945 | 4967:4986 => 0.96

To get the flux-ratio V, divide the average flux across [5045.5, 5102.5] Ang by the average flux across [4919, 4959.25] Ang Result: 0.91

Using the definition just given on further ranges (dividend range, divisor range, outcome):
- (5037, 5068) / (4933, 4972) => 0.92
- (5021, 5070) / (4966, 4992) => 0.99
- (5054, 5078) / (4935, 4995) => 0.96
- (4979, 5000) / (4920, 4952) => 0.90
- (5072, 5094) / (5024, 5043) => 0.96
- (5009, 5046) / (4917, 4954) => 0.90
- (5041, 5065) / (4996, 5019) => 1.05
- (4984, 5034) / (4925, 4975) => 0.91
